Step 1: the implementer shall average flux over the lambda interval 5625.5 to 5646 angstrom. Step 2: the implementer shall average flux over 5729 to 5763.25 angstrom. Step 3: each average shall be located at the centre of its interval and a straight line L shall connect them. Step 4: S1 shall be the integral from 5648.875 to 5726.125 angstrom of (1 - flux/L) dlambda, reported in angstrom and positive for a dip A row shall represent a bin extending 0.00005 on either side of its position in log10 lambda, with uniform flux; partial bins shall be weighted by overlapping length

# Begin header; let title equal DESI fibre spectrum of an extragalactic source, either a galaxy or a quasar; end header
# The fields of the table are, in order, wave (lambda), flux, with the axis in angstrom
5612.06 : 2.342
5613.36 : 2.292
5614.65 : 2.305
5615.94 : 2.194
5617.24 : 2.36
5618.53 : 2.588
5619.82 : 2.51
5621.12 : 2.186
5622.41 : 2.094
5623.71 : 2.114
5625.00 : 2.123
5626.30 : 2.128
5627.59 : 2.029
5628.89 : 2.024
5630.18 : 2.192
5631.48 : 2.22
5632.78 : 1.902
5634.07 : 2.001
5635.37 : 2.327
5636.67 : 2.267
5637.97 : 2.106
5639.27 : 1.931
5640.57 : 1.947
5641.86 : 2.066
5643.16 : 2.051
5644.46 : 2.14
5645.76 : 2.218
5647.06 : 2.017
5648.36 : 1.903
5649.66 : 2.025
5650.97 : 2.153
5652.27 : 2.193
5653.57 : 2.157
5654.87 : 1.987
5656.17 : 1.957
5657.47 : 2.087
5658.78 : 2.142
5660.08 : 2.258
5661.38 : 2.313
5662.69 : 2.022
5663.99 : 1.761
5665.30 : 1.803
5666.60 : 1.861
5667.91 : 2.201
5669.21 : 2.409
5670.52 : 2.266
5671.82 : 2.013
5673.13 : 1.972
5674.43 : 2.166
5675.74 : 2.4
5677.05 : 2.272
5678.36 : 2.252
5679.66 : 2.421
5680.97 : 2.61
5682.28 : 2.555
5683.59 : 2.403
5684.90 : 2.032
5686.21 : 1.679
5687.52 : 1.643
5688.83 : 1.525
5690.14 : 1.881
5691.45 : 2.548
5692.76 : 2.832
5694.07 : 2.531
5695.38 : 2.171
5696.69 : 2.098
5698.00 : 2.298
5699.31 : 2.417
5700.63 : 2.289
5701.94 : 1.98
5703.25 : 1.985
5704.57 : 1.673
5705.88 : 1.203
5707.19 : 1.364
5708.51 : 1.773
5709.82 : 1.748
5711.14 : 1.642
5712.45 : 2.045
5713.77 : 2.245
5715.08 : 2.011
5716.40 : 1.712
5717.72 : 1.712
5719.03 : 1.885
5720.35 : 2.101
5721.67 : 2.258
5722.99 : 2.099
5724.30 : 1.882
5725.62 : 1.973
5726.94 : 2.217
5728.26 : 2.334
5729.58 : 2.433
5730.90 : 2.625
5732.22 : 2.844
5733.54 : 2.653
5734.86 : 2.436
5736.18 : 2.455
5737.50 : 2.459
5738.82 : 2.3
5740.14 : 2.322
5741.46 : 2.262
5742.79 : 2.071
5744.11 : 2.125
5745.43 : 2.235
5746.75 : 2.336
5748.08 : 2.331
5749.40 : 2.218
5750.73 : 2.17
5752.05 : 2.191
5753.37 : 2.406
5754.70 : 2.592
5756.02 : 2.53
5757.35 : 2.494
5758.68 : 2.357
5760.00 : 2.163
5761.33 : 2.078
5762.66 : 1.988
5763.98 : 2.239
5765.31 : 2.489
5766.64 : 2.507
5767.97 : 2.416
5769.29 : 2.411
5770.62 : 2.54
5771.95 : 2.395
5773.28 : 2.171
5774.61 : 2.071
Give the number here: 5.1 angstrom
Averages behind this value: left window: 2.09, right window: 2.35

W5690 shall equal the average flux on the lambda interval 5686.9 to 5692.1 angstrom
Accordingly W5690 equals 1.9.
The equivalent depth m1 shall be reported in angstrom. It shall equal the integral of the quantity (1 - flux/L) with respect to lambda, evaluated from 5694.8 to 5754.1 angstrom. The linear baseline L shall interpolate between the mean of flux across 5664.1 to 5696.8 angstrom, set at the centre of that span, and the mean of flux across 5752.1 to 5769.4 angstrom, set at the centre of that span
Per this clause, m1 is 3.7 angstrom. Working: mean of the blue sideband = 2.18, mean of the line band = 2.13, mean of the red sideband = 2.35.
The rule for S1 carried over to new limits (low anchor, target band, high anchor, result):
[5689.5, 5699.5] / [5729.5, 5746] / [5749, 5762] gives -0.5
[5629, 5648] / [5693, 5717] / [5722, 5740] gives 3.3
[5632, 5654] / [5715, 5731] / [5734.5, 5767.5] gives 1.2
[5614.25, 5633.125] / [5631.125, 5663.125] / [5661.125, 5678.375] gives 0.9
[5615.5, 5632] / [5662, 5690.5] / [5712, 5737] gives 1.4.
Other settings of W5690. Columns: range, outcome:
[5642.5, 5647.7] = 2.11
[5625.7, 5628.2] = 2.08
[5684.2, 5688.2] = 1.79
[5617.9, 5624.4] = 2.3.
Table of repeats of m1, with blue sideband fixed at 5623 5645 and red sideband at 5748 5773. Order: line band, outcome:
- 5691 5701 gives -0.8 angstrom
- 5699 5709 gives 1.8 angstrom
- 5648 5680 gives 0.5 angstrom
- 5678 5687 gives -0.3 angstrom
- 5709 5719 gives 1.7 angstrom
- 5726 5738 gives -1.0 angstrom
